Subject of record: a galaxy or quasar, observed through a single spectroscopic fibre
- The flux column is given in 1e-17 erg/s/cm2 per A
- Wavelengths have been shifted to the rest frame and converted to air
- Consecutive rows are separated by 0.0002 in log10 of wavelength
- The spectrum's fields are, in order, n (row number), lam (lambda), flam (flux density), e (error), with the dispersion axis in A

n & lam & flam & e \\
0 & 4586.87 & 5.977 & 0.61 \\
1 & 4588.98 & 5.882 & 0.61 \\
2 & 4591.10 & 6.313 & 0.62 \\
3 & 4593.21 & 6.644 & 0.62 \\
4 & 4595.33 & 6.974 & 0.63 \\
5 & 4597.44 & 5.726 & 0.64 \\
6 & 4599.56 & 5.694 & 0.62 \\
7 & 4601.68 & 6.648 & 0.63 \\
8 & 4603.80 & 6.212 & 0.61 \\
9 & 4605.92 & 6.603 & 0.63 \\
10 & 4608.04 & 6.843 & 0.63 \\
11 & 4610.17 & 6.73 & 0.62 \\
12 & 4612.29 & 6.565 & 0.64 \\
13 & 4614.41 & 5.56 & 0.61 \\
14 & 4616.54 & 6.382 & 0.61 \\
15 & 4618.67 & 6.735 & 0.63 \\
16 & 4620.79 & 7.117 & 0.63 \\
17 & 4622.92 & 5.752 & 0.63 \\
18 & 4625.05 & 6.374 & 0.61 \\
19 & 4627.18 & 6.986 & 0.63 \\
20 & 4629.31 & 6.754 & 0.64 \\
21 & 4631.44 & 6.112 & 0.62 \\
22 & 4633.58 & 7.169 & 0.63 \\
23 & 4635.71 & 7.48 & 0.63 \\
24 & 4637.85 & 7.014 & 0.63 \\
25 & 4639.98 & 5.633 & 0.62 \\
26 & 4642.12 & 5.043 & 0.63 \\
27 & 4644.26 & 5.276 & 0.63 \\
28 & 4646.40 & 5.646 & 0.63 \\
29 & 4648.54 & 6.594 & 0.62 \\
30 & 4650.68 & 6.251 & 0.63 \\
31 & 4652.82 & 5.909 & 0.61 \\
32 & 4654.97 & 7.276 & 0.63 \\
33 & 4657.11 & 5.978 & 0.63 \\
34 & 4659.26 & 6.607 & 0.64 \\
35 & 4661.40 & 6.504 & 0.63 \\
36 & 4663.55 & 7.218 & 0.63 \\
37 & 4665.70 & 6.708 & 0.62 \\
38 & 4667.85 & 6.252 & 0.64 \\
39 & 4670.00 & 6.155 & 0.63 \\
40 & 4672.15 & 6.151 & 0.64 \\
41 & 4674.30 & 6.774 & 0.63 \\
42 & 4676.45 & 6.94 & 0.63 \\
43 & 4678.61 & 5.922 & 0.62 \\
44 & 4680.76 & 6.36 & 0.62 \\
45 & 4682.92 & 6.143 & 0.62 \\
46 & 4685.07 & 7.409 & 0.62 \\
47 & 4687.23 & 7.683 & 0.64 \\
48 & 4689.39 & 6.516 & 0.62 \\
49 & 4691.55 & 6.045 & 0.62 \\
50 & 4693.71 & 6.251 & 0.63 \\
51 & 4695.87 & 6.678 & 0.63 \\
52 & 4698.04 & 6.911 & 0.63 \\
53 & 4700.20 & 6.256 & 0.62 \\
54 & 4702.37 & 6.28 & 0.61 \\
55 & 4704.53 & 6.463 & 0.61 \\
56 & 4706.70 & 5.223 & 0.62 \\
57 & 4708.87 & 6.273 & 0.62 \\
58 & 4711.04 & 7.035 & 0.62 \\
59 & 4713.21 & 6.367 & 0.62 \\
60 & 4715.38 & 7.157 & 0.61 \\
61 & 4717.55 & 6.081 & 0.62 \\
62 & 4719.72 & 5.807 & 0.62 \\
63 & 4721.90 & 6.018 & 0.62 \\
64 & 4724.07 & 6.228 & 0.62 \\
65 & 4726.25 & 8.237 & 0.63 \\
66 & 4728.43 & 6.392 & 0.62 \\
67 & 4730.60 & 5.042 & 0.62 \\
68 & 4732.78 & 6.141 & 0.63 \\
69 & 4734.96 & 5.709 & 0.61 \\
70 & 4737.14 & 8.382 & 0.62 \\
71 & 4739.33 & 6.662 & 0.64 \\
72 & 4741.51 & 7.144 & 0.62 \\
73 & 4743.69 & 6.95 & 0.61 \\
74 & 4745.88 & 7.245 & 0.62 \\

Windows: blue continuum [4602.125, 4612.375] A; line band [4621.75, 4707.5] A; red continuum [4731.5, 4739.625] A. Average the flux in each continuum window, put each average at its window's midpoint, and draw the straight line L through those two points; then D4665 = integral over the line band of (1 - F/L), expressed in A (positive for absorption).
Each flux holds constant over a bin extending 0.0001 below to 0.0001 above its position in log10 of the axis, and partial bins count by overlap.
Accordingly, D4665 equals 2.75 A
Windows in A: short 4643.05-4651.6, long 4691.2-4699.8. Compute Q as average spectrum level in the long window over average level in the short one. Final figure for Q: 1.10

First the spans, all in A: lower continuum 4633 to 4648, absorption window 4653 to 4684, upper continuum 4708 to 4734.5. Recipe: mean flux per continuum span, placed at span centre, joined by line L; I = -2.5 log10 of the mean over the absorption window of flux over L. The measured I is -0.04 mag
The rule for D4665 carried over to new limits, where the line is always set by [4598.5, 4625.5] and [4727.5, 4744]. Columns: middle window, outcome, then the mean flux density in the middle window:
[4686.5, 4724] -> 0.6 A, 6.4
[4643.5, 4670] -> 0.4 A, 6.36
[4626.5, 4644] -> -0.1 A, 6.46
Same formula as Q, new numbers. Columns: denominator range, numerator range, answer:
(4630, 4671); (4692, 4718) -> 1.01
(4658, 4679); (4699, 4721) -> 0.96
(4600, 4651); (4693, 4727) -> 1.01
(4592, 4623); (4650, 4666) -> 1.02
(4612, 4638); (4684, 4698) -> 1.03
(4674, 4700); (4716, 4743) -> 0.98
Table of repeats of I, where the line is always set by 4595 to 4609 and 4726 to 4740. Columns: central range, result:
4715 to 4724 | 0.058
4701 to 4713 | 0.043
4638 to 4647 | 0.157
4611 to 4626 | 0.003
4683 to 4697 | -0.038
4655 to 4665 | -0.035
